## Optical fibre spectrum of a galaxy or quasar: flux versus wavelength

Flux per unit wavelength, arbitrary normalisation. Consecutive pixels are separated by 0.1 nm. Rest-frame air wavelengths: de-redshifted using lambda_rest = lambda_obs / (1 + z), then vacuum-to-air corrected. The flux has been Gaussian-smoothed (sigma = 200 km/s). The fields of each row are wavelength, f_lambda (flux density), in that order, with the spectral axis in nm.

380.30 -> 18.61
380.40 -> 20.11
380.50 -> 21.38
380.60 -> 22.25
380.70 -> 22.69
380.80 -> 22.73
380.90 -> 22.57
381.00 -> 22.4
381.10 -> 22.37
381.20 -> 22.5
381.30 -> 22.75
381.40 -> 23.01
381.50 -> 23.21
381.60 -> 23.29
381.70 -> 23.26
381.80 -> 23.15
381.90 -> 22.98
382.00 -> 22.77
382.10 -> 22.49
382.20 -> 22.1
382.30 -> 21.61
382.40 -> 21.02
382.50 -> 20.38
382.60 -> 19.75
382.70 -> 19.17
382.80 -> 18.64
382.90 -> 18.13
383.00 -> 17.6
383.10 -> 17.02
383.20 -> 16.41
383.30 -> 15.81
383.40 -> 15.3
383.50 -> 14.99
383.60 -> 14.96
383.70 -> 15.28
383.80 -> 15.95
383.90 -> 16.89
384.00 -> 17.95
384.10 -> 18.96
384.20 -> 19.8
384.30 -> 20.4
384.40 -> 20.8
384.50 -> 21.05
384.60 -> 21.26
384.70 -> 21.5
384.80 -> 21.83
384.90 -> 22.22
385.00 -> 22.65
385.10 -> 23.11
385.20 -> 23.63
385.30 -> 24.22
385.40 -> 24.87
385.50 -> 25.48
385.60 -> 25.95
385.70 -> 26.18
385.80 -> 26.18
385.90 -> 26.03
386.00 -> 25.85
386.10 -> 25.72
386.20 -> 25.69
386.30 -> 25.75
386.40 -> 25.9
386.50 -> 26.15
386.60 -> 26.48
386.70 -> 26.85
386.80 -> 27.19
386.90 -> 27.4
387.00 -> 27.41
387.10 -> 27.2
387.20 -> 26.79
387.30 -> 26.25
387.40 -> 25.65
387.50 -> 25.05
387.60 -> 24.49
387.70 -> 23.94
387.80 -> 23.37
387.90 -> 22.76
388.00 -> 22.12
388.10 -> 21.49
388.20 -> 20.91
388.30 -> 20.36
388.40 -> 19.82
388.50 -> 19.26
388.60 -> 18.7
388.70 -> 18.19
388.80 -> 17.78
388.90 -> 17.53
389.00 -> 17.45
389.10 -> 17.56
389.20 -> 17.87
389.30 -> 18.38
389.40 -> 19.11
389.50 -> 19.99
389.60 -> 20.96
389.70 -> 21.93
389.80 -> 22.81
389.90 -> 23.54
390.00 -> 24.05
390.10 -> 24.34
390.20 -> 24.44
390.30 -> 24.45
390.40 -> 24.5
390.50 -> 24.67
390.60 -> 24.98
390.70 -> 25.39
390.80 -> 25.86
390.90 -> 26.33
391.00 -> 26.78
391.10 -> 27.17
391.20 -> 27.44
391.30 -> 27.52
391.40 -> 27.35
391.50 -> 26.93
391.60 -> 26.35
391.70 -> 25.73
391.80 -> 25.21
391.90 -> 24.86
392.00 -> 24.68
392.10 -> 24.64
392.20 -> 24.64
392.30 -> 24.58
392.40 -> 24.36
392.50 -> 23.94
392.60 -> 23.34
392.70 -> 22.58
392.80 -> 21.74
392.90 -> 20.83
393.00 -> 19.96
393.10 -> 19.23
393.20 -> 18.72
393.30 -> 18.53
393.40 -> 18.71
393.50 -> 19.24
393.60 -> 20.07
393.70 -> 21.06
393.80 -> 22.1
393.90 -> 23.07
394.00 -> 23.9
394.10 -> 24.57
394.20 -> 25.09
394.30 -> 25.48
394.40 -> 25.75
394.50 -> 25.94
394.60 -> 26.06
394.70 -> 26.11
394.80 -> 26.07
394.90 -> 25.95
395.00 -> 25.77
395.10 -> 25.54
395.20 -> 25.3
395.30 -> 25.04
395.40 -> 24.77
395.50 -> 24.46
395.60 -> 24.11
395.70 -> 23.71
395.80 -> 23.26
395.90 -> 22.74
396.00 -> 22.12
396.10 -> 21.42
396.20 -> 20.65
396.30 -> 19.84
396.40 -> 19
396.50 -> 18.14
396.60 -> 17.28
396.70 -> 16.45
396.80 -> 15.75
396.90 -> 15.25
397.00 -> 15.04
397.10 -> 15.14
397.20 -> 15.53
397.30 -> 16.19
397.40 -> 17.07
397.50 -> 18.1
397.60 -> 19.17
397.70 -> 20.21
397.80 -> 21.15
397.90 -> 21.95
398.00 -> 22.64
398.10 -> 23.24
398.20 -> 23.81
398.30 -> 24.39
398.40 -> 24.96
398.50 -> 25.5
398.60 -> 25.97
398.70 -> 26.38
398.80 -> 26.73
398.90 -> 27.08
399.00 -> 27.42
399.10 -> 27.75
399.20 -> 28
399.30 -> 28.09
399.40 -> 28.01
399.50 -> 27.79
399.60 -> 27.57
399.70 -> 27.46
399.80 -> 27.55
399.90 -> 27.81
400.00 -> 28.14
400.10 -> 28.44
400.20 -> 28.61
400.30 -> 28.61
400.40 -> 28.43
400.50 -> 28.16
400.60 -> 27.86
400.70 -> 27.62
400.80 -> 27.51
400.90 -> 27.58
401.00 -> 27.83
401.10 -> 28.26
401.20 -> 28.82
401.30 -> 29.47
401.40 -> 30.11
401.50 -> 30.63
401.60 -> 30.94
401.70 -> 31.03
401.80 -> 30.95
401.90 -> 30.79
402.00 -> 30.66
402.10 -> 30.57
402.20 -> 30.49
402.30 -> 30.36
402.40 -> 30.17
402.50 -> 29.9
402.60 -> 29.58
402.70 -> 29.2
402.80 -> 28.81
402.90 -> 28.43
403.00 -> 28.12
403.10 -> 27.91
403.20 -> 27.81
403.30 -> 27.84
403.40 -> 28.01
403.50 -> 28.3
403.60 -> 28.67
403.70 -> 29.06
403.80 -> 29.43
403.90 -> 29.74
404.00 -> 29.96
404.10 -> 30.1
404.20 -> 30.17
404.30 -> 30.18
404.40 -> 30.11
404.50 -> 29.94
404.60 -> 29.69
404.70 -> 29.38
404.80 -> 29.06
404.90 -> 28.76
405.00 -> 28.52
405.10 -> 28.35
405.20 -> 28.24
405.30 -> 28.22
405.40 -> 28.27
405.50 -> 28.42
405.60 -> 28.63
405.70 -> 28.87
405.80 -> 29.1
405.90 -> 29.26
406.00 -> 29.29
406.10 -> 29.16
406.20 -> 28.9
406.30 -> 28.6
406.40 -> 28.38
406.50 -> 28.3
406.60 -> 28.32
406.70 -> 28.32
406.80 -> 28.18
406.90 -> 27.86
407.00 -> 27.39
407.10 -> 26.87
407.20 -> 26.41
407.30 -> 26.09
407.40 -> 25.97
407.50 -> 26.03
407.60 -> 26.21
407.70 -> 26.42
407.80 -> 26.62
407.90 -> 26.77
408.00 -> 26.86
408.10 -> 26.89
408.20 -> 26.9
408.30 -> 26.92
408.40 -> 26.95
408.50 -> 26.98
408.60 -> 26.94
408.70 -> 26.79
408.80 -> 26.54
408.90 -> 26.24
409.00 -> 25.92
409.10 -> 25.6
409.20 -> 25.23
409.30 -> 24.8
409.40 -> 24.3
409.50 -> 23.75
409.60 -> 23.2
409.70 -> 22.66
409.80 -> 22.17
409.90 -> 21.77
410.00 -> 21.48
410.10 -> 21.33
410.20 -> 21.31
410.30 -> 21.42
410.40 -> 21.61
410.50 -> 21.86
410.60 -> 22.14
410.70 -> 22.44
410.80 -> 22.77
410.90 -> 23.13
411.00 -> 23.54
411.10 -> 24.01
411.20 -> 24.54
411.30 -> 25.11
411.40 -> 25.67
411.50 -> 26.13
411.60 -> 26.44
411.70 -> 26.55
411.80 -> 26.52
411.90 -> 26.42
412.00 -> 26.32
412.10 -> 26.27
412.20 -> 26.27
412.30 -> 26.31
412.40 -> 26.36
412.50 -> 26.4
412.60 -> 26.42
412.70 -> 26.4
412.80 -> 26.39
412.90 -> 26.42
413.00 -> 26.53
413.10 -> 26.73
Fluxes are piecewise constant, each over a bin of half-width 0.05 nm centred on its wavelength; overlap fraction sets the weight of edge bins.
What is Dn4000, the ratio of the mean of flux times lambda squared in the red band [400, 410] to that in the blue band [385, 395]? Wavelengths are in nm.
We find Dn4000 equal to 1.28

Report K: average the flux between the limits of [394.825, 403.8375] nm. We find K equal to 25.5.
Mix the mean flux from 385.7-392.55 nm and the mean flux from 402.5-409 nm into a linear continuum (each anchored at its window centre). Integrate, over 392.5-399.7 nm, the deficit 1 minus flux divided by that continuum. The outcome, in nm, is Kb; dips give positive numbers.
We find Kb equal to 0.88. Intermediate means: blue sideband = 23.9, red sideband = 28.2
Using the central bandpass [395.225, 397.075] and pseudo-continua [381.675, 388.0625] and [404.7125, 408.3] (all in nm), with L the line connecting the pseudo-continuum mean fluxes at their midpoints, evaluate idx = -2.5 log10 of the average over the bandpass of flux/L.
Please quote 0.22 mag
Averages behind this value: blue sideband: 22.3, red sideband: 27.8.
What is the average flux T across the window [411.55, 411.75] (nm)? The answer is 26.5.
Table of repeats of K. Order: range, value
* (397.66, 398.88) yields 24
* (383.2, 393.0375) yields 22.9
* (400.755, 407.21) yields 29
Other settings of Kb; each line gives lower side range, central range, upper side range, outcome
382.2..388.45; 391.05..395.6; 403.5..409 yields 0.08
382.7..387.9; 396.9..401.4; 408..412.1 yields -0.26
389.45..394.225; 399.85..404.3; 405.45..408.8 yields -0.49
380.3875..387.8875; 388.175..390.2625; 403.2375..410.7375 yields 0.28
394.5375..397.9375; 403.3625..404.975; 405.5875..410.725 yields -0.34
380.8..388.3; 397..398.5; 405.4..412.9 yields 0.25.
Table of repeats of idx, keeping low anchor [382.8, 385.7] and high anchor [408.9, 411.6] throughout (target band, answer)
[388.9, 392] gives -0.145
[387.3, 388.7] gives -0.090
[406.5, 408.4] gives -0.169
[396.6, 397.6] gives 0.311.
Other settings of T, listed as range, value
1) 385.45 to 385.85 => 25.9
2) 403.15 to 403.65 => 28.1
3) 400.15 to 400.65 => 28.3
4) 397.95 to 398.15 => 22.9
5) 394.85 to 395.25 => 25.6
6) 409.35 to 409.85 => 23.2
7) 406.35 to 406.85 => 28.3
